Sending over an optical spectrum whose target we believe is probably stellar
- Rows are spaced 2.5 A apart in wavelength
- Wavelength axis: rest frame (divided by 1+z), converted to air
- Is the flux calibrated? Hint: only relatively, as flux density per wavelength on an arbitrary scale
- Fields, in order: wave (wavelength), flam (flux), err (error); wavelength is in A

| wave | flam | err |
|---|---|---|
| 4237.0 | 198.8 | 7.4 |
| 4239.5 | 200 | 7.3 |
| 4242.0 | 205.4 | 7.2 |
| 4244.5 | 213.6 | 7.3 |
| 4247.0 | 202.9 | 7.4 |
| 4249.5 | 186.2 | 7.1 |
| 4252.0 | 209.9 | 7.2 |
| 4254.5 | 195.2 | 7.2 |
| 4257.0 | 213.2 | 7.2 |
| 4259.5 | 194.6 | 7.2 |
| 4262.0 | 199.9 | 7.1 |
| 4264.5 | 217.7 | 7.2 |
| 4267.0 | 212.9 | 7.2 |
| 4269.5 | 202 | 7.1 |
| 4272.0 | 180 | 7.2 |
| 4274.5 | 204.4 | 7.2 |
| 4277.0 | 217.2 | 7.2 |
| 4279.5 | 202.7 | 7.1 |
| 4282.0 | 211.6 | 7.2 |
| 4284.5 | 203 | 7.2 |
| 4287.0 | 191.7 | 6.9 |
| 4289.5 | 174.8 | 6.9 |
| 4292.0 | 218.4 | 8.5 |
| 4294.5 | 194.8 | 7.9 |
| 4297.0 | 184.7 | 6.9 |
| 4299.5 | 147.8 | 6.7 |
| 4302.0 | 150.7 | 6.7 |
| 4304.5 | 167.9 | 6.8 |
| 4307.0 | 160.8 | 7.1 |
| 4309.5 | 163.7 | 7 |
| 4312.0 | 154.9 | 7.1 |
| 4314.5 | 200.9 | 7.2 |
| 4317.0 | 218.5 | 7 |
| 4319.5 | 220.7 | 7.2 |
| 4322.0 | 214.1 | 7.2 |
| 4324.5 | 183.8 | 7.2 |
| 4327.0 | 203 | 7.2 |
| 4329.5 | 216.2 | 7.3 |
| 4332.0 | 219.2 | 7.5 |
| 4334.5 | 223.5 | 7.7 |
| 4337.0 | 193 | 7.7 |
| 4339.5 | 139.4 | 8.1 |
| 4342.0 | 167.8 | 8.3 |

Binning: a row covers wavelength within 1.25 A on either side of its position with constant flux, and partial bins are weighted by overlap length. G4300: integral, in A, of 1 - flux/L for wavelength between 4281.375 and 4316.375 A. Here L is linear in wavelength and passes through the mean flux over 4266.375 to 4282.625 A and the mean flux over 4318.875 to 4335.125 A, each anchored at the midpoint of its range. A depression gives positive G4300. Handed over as 4.5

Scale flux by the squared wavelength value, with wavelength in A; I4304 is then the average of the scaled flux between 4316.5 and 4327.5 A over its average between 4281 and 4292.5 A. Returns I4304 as 1.06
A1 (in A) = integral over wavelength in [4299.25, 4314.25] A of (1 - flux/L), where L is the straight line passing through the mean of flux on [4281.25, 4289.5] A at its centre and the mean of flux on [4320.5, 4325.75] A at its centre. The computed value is 2.8 A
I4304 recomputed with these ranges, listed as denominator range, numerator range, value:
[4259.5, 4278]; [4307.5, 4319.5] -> 0.94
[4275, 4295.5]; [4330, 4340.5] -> 1.00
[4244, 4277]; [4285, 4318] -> 0.90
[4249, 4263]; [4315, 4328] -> 1.07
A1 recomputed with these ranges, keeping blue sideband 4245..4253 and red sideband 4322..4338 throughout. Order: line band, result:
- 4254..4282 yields -0.3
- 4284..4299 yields 0.9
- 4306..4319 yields 1.5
